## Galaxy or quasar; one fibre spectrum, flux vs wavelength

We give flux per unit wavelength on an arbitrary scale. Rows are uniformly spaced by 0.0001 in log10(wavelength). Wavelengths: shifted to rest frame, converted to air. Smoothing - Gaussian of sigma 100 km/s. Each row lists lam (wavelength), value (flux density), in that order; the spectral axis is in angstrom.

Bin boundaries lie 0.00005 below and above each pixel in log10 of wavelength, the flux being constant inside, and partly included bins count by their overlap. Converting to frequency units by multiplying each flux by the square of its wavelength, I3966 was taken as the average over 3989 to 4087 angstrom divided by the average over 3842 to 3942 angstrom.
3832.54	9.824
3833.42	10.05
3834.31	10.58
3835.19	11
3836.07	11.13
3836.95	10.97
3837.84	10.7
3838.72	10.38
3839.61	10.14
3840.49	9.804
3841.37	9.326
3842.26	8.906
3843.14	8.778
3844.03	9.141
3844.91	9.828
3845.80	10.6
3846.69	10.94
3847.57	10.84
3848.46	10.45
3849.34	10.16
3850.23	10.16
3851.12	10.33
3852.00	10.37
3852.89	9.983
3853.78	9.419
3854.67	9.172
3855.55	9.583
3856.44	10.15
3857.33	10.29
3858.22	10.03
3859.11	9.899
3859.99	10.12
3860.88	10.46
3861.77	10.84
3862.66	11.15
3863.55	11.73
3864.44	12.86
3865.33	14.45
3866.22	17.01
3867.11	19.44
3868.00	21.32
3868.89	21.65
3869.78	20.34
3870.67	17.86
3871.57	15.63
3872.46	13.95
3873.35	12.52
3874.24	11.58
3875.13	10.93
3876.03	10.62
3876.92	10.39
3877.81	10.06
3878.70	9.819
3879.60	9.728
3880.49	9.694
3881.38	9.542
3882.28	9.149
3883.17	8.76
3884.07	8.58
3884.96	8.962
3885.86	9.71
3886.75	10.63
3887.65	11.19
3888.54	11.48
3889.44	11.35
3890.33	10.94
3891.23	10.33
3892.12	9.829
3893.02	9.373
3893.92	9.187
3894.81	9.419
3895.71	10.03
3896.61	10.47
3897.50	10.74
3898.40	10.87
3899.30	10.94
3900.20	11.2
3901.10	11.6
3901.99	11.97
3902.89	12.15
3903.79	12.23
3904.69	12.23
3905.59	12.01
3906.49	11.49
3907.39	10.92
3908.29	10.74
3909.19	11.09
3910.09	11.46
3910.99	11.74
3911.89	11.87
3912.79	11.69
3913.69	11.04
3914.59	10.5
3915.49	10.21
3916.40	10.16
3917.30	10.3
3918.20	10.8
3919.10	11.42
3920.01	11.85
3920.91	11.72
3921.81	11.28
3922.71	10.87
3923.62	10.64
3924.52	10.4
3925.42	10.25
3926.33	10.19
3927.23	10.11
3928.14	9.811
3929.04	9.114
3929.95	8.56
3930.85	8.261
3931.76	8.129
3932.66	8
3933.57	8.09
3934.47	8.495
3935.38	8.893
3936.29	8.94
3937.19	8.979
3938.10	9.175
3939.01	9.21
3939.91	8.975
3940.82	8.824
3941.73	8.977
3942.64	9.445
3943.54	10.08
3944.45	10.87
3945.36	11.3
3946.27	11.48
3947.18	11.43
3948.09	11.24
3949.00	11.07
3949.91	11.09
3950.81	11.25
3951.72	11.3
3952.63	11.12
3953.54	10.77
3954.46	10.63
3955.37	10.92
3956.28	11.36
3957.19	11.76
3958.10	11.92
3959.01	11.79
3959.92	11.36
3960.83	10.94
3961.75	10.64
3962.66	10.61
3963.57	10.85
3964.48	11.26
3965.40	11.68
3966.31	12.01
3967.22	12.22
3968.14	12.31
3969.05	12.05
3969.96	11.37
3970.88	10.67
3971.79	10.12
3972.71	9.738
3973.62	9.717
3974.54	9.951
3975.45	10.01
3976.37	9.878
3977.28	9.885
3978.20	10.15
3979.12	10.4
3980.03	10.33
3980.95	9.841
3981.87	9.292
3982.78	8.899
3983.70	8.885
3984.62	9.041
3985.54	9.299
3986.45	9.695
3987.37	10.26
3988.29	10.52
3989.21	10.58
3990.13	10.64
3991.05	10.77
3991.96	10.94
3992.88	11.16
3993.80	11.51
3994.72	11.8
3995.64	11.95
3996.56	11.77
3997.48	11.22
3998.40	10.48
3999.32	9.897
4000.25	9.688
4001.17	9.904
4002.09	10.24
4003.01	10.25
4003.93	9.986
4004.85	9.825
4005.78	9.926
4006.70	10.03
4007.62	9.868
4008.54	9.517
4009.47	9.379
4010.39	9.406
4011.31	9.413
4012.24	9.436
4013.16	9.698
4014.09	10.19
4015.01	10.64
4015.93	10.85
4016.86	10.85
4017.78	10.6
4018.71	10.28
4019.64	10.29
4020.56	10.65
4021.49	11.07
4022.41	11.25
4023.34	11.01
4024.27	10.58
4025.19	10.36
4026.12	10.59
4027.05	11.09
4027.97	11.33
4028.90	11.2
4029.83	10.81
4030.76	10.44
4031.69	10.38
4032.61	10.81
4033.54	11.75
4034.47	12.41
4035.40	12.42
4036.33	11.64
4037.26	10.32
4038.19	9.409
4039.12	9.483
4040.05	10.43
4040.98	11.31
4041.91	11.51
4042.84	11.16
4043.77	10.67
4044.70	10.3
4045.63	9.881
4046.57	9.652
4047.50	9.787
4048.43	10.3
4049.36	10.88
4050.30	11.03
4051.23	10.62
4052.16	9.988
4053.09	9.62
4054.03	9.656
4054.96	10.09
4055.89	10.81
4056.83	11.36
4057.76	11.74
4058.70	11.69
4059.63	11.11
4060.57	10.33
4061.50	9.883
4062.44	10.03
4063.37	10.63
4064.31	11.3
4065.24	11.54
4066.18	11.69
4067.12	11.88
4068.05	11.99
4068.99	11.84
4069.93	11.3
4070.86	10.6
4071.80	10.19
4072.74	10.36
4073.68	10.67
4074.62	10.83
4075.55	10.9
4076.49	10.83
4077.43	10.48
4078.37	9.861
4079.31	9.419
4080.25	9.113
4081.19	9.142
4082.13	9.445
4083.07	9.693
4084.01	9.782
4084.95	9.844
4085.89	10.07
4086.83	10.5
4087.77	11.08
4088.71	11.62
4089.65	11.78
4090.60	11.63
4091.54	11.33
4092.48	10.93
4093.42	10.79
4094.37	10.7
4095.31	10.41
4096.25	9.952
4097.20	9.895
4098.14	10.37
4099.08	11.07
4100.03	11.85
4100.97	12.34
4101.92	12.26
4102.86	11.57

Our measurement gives 1.04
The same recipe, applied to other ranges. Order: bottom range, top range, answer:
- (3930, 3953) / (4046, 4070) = 1.17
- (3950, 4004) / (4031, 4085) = 1.04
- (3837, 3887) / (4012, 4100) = 1.03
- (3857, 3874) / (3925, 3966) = 0.74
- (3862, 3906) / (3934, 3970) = 0.93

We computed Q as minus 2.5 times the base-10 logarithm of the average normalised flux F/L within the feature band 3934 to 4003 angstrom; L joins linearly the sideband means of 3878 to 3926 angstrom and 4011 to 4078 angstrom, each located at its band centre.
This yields 0.021 mag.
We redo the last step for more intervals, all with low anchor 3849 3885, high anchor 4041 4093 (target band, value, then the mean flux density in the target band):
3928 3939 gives 0.31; 8.69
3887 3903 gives 0.10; 10.7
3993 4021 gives 0.07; 10.3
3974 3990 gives 0.14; 9.83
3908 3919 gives 0.06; 11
